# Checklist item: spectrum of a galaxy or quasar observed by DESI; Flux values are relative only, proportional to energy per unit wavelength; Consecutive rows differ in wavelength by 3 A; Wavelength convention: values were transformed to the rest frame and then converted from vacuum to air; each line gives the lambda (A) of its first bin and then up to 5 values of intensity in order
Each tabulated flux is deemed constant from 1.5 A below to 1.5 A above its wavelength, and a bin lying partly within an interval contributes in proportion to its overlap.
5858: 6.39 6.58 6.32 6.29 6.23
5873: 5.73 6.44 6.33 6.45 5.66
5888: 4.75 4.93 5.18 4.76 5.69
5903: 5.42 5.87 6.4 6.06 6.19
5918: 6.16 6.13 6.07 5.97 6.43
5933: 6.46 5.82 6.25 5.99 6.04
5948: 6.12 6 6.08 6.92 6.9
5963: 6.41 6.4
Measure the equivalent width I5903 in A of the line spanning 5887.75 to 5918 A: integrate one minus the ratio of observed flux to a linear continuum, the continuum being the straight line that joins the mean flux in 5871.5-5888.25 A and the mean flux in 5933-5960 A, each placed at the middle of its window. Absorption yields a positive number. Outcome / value 2.4 A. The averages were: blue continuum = 5.98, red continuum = 6.21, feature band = 5.59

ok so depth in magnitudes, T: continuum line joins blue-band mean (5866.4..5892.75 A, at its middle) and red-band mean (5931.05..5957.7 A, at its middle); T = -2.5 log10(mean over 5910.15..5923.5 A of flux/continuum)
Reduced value -0.02 mag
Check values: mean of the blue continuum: 5.85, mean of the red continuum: 6.17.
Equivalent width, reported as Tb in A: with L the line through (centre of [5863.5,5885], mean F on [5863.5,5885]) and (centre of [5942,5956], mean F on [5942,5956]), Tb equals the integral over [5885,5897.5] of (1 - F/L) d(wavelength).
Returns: 2.4 A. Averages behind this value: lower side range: 6.21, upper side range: 6.08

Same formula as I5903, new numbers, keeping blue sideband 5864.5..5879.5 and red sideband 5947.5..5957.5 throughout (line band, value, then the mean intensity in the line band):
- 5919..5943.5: 0.33 A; 6.14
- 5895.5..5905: 1.37 A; 5.32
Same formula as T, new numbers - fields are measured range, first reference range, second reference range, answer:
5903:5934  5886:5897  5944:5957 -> -0.12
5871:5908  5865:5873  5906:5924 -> 0.10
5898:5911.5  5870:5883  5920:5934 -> 0.07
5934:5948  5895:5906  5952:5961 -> 0.03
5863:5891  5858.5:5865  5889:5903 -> -0.01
